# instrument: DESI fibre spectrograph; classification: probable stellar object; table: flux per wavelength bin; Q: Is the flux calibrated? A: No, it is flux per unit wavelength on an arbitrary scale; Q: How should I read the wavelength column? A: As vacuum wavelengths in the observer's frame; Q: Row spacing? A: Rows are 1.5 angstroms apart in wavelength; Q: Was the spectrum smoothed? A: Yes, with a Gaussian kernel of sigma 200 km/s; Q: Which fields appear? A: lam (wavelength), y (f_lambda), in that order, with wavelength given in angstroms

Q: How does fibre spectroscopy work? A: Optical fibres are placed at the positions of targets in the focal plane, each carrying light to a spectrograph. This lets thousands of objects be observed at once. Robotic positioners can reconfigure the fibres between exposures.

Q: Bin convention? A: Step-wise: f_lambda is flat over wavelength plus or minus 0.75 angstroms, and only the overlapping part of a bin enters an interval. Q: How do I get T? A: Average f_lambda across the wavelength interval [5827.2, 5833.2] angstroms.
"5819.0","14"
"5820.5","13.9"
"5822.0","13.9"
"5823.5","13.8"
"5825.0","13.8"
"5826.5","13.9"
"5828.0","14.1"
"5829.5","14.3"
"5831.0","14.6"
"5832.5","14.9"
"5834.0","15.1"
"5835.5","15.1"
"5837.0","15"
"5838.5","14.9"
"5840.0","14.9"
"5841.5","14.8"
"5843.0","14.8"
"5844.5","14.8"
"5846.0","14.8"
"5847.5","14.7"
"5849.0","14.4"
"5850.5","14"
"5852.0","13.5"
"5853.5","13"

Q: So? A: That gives 14.5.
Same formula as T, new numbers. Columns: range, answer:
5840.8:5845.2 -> 14.8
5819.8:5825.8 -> 13.9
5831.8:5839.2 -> 15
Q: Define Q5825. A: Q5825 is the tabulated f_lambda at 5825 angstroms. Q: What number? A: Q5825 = 13.8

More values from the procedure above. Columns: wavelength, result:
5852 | 13.5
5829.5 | 14.3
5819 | 14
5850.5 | 14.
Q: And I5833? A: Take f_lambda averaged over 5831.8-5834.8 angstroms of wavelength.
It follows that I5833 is 15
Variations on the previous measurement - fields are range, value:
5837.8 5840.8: 14.9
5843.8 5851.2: 14.5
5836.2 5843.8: 14.9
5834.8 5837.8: 15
